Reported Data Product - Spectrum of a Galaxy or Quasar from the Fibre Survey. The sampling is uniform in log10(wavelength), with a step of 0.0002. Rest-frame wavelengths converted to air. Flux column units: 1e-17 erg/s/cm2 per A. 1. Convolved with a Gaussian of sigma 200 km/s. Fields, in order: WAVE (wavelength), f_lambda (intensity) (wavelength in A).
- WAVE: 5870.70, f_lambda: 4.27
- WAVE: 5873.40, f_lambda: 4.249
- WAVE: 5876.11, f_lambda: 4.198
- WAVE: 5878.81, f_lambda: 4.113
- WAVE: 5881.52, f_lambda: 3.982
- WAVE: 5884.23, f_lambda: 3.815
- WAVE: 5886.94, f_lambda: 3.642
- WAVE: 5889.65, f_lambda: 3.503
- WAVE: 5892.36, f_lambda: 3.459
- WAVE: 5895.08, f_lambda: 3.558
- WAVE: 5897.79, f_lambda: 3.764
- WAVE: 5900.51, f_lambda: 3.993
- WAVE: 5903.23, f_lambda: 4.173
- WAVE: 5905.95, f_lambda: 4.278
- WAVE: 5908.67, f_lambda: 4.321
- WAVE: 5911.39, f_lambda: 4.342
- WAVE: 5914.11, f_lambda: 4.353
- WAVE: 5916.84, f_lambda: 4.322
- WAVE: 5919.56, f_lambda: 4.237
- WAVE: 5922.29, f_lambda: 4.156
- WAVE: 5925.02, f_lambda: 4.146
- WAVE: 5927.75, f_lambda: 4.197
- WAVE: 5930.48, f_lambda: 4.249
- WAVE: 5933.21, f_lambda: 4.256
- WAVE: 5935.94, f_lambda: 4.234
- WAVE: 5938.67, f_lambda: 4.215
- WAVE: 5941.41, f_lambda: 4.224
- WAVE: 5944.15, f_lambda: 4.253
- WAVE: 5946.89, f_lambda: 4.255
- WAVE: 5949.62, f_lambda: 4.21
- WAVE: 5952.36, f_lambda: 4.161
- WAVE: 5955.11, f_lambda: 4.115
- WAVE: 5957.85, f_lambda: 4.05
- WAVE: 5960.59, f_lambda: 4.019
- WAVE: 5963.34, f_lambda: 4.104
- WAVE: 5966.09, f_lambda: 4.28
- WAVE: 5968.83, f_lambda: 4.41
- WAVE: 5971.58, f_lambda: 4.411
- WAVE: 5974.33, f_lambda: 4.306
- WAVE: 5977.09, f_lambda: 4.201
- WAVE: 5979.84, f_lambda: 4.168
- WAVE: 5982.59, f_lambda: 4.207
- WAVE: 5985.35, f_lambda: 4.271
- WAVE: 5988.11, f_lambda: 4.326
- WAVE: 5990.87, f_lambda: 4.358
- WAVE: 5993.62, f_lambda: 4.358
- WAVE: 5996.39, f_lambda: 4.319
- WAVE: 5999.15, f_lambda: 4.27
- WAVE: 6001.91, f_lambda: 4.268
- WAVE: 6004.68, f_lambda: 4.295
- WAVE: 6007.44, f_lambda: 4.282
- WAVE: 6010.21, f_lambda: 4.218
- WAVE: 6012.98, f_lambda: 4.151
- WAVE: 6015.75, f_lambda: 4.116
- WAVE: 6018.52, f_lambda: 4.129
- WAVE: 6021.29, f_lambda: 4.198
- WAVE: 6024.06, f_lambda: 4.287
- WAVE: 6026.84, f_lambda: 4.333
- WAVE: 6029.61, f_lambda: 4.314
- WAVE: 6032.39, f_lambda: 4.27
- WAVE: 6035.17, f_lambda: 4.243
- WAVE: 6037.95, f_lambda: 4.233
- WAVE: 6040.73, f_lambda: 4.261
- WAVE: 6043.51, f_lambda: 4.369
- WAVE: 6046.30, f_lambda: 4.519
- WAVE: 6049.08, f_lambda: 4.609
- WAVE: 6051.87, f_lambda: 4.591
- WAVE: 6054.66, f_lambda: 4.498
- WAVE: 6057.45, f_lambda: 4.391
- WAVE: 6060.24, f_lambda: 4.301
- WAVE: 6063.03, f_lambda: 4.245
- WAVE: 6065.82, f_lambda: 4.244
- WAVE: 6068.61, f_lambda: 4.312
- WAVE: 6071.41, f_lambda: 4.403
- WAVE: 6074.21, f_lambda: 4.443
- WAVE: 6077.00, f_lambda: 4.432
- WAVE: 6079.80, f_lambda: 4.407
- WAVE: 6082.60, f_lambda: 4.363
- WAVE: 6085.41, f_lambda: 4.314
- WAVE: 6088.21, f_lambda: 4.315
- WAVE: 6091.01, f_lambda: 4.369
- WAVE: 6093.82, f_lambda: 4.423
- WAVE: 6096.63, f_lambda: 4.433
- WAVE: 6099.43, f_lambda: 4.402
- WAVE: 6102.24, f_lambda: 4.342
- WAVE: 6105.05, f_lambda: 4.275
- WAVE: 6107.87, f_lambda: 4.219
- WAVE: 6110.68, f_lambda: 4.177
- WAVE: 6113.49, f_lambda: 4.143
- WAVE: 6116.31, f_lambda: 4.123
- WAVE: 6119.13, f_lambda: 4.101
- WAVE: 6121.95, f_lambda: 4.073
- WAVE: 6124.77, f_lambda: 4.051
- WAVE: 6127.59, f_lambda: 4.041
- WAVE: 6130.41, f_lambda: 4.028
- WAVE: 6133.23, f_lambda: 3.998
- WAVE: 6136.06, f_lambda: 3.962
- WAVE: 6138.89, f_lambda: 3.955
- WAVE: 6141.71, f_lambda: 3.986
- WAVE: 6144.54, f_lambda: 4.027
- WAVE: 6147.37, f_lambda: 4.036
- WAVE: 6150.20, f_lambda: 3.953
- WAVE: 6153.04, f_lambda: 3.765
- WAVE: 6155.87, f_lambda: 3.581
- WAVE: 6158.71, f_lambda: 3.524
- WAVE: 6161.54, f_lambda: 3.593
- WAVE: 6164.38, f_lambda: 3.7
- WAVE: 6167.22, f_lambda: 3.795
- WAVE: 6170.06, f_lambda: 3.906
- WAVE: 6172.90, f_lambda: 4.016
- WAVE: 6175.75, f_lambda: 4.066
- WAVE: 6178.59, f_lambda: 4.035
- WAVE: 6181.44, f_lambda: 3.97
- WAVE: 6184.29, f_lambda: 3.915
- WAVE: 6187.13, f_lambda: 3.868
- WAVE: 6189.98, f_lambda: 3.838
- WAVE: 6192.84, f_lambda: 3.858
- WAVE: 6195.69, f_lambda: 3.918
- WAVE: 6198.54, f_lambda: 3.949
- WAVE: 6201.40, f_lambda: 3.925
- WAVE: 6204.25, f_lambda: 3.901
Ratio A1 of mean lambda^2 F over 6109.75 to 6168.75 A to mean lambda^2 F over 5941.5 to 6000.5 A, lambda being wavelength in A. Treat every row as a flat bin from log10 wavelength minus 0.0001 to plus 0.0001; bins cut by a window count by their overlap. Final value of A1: 0.98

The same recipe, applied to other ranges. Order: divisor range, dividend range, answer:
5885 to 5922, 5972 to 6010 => 1.10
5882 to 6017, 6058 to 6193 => 1.04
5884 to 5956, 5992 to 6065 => 1.09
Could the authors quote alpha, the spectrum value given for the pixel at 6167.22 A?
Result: 3.795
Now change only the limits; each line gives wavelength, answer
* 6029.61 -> 4.314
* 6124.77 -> 4.051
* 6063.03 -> 4.245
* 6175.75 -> 4.066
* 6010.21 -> 4.218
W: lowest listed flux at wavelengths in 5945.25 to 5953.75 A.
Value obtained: 4.161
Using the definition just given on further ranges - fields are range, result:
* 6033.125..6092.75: 4.233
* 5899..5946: 3.993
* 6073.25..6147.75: 3.955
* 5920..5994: 4.019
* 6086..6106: 4.275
